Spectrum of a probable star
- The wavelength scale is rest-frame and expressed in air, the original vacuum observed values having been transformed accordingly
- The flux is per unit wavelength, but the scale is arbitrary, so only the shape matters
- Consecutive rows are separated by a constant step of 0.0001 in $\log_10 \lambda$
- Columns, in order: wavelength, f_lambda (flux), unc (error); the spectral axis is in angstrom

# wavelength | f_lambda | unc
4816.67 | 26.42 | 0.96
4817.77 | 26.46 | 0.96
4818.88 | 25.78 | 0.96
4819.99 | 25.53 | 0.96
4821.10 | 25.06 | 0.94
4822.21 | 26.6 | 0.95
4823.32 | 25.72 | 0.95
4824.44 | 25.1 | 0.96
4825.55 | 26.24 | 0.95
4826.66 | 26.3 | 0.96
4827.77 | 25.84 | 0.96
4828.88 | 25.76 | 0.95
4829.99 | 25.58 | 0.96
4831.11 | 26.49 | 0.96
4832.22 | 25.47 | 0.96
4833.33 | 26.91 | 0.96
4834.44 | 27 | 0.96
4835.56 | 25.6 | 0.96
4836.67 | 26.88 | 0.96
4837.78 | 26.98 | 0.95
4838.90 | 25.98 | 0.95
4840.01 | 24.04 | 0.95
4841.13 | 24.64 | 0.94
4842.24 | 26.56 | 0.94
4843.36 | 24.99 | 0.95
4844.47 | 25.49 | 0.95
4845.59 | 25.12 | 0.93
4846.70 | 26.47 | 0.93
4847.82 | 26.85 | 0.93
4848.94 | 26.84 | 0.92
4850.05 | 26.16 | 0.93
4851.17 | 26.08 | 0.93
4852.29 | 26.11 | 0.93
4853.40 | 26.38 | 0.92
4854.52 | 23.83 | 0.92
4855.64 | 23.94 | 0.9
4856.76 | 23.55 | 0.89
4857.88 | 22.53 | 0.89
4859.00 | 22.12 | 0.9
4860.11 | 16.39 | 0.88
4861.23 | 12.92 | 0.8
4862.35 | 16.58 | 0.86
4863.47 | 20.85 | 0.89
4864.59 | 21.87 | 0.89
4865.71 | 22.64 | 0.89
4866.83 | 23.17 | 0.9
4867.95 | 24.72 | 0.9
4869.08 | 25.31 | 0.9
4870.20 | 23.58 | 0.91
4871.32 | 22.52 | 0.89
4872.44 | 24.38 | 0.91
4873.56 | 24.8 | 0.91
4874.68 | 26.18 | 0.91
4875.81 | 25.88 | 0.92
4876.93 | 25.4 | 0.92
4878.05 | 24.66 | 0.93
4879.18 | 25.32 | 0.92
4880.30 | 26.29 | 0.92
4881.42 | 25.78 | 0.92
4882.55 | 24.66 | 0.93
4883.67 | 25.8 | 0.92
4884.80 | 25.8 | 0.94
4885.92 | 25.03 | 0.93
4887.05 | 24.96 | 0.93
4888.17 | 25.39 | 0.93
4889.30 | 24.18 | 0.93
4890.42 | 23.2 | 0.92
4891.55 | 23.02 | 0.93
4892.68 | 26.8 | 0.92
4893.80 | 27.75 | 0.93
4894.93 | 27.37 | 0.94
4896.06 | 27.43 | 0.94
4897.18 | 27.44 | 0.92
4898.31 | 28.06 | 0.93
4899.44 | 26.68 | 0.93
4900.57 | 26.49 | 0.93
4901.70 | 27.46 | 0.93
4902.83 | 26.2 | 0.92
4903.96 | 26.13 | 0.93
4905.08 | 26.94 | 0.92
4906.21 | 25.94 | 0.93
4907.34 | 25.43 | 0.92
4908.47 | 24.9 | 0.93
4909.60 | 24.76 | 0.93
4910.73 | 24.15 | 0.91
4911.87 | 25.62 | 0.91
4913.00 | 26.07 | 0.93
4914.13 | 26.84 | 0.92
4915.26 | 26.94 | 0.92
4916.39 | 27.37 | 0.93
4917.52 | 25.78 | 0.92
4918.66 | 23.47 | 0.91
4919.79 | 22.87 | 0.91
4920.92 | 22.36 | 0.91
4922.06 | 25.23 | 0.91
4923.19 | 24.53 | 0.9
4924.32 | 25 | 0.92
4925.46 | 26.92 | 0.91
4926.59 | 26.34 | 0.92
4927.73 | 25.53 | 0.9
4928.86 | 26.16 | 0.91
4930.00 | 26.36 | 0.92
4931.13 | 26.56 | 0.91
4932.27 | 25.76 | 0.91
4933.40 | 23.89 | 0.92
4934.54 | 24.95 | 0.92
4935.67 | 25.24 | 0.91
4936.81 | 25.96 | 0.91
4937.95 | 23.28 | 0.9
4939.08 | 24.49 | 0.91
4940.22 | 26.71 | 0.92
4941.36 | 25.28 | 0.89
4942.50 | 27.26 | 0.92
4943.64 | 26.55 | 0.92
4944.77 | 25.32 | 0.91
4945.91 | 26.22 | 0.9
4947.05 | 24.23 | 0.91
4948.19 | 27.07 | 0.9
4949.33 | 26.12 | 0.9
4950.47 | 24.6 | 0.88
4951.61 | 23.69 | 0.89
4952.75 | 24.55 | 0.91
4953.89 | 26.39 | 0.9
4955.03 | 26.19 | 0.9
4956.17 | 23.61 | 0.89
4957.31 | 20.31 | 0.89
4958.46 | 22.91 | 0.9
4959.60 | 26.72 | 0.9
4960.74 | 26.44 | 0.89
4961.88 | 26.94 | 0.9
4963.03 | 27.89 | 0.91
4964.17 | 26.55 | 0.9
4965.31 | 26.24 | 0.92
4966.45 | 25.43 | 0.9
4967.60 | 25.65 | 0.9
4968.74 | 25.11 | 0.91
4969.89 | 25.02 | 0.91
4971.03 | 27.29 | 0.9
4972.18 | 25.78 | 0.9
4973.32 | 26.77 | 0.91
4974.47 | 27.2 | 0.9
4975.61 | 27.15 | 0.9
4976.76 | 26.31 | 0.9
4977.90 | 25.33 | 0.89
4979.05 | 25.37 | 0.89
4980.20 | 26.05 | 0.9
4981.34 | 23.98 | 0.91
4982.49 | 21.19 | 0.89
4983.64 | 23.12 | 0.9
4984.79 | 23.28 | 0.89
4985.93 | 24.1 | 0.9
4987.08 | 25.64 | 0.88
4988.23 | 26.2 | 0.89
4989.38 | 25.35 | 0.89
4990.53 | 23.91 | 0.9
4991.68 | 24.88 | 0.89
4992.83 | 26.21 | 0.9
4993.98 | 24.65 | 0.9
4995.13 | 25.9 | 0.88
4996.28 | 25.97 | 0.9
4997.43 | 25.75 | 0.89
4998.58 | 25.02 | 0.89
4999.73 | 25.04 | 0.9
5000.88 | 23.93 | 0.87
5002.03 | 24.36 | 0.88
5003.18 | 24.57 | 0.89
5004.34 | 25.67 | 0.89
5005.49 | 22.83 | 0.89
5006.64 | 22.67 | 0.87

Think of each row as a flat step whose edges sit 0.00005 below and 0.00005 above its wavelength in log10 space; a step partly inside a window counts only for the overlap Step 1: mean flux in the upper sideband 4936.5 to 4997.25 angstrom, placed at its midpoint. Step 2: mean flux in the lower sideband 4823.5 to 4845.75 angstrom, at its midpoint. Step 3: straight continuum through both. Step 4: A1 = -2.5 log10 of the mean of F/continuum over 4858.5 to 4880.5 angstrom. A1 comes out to 0.13 mag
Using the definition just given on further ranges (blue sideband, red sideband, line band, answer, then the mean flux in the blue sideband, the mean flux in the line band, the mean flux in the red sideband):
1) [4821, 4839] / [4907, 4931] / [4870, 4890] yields 0.03 mag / 26.1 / 25.1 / 25.4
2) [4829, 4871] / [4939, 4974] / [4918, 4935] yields 0.01 mag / 24.2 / 25.1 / 25.6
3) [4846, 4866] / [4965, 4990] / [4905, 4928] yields -0.05 mag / 22.9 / 25.3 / 25.3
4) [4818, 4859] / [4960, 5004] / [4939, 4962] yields 0.01 mag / 25.6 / 25.3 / 25.4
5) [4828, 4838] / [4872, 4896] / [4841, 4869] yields 0.11 mag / 26.3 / 23.5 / 25.4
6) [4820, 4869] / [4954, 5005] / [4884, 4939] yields -0.03 mag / 24.5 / 25.6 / 25.3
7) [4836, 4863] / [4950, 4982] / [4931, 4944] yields -0.01 mag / 24.1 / 25.4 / 25.5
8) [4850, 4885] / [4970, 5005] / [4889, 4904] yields -0.10 mag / 23.6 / 26.3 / 25.2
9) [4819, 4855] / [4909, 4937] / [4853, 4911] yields 0.05 mag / 25.9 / 24.5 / 25.4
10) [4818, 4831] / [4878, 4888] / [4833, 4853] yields -0.02 mag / 25.8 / 26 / 25.4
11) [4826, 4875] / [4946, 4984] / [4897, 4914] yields -0.05 mag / 24.4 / 26.1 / 25.4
